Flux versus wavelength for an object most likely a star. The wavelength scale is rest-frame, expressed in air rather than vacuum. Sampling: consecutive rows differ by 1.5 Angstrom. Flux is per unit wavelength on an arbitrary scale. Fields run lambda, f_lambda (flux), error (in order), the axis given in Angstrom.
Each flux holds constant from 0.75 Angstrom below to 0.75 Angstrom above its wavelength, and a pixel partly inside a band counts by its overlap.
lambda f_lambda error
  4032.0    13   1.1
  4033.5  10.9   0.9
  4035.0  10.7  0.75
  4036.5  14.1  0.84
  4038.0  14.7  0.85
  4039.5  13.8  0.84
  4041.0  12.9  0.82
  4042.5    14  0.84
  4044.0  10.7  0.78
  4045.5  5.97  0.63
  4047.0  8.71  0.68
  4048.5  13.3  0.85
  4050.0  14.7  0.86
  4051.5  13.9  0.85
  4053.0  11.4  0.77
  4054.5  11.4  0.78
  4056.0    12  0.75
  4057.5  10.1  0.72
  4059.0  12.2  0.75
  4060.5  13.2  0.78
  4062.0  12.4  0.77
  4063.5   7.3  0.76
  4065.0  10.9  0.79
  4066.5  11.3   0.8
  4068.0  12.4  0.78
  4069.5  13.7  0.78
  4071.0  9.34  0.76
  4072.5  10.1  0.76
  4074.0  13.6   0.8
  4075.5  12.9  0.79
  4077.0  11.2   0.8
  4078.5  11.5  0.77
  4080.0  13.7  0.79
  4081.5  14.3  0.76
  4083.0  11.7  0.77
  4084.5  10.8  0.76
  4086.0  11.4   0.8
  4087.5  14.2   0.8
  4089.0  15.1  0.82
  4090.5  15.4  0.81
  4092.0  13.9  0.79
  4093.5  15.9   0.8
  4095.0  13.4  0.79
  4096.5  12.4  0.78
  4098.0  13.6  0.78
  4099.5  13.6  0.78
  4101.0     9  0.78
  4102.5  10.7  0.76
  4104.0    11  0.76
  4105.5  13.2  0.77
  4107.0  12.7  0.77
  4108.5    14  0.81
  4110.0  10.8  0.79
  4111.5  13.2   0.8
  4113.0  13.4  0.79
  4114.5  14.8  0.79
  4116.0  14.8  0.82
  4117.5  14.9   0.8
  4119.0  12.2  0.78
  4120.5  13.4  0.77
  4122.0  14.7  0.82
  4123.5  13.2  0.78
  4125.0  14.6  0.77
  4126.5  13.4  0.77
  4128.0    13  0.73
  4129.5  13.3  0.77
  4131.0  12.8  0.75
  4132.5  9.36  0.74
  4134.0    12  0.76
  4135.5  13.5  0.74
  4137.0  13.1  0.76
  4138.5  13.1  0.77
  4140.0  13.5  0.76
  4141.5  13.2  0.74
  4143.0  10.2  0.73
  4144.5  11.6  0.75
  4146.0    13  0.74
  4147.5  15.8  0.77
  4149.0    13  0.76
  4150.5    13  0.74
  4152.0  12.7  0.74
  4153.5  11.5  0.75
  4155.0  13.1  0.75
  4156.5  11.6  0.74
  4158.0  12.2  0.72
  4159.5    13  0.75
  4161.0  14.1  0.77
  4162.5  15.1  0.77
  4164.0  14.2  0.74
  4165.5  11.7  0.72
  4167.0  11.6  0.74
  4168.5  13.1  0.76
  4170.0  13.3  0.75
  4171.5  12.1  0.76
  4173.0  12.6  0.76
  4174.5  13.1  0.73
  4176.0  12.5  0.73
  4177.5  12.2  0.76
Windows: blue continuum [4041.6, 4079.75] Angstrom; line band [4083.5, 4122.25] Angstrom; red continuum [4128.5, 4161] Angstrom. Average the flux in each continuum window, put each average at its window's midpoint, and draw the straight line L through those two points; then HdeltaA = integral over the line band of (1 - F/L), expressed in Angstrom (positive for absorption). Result -3.3 Angstrom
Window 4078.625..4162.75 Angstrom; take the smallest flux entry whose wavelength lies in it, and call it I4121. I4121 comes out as 9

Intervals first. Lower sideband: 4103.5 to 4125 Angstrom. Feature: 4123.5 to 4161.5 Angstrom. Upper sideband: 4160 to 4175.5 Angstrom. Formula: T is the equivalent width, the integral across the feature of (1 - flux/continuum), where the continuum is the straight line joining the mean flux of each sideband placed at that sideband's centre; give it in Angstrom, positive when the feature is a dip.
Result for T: 1.2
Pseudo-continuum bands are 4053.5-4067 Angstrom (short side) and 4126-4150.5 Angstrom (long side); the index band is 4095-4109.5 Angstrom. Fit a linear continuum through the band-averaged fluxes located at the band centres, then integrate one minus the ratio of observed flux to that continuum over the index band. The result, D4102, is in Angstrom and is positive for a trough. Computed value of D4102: -0.3 Angstrom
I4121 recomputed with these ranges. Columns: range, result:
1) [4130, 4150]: 9.36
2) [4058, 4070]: 7.3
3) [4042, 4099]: 5.97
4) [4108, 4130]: 10.8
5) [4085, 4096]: 11.4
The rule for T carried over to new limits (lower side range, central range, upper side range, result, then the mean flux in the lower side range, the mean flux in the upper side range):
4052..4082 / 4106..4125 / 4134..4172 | -1.8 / 11.7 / 12.9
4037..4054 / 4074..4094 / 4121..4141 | -1.0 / 12.2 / 13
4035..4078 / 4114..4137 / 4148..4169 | -1.4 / 11.8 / 12.9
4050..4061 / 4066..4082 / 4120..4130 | 0.5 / 12.2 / 13.7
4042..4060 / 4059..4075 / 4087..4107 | 0.8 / 11.5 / 13.2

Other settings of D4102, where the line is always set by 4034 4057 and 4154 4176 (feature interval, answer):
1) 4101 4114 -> 0.30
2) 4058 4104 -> 0.04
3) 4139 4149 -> -0.12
